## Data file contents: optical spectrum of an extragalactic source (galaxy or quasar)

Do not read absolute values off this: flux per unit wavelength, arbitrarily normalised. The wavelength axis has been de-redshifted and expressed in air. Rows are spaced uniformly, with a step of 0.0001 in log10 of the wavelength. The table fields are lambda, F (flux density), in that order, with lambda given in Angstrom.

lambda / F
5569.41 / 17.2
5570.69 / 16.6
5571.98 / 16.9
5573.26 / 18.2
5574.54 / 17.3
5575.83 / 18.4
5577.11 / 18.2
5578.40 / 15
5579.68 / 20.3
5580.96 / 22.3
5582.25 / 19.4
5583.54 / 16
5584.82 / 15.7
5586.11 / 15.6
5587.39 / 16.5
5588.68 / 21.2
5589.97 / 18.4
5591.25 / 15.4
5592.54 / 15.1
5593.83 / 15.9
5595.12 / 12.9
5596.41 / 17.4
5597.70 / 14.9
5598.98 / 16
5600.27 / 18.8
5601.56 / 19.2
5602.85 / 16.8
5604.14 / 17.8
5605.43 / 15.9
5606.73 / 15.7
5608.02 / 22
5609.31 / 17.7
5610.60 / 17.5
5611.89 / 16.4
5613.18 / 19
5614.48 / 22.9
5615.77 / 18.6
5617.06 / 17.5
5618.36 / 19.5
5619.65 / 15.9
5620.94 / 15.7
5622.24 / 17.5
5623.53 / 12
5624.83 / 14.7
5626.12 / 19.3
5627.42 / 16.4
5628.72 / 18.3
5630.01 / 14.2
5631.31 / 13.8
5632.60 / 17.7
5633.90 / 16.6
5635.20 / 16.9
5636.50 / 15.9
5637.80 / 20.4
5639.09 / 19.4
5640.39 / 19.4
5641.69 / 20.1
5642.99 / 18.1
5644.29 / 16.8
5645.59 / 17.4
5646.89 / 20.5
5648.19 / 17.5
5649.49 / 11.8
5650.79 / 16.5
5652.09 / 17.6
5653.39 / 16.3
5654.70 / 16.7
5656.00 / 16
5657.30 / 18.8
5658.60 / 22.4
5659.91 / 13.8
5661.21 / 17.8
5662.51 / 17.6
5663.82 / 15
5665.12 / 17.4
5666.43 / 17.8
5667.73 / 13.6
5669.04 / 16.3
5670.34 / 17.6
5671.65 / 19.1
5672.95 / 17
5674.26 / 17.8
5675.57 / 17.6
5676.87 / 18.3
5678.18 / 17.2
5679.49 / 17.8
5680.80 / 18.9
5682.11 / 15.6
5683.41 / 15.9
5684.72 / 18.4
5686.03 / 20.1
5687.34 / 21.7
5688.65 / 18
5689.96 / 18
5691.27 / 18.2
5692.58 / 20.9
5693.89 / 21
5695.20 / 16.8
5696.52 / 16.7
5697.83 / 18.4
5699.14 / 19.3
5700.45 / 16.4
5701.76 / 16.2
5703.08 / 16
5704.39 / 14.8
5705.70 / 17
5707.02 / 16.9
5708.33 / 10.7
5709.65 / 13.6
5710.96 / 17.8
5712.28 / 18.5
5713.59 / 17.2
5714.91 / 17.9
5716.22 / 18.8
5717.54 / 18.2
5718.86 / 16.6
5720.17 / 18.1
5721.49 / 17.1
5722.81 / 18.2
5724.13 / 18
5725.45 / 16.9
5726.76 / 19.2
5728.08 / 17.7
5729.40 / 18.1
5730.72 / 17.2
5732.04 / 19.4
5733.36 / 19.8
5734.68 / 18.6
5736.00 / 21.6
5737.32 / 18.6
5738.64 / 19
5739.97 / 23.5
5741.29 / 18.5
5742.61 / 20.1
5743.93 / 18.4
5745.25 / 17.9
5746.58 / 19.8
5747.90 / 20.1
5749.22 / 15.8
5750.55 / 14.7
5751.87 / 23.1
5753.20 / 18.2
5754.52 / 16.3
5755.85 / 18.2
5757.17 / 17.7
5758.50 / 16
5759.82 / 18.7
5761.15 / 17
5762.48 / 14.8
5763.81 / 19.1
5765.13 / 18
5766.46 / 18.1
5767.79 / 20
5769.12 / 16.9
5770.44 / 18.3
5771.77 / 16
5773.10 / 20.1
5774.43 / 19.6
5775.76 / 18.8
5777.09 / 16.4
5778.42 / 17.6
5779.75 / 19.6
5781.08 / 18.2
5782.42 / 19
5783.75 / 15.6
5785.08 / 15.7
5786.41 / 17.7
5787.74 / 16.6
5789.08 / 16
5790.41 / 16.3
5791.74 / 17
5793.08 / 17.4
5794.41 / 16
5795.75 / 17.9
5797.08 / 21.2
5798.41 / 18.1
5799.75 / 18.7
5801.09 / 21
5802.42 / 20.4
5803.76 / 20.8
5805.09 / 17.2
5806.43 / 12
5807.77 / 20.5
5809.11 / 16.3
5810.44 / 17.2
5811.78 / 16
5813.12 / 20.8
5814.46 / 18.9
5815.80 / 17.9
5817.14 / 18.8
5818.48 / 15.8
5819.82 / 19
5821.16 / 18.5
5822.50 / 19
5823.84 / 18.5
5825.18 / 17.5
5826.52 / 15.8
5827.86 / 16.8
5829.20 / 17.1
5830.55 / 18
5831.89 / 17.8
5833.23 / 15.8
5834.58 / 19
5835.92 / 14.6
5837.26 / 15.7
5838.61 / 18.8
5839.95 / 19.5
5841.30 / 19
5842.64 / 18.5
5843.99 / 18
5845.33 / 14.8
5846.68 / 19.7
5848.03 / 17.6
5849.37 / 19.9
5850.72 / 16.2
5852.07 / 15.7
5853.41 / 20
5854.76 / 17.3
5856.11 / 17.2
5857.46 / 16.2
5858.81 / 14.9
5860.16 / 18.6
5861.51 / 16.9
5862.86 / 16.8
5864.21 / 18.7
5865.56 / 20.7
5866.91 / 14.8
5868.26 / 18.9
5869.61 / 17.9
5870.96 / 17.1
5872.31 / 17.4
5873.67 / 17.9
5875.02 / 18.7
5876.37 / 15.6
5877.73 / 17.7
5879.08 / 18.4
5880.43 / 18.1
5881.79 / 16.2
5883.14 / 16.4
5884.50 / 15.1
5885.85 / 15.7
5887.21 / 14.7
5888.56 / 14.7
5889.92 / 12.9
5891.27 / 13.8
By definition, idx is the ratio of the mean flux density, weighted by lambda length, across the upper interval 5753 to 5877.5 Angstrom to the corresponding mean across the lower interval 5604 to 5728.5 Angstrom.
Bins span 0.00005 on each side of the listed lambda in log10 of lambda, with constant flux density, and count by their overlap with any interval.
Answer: 1.02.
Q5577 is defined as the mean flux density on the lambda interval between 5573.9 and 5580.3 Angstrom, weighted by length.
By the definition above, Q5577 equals 17.8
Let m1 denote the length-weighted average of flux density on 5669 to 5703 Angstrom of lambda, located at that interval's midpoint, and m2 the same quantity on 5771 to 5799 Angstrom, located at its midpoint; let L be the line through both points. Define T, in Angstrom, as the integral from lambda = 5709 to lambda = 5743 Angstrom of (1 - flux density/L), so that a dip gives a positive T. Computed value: -0.9 Angstrom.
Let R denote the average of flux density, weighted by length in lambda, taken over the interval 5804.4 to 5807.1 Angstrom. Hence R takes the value 14.7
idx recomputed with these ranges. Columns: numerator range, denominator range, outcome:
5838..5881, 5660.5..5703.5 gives 1.00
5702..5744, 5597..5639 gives 1.03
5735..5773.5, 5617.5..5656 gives 1.08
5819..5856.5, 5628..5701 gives 1.01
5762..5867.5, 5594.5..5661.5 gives 1.03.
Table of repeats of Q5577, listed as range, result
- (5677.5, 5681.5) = 17.9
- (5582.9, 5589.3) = 17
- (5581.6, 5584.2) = 17.7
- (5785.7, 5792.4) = 16.7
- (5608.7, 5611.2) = 17.6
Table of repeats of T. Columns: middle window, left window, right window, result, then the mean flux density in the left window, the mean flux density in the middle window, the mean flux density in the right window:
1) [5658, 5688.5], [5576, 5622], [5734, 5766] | 0.7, 17.5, 17.6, 18.5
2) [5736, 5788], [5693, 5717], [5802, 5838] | -2.8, 16.9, 18.2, 17.6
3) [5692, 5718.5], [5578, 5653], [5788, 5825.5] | 0.8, 17.3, 17.1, 18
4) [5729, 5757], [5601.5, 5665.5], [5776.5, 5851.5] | -2.1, 17.4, 18.9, 17.7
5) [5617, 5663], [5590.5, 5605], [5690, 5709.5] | -1.3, 16.4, 17.1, 17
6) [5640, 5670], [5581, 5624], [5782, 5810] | 0.4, 17.3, 17.2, 17.7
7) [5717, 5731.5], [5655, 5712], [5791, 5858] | -0.2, 17.4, 17.8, 17.8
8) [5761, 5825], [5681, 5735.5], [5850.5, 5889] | -2.1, 17.7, 17.9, 17.1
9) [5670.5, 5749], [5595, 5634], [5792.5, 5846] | -2.6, 17.1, 18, 17.9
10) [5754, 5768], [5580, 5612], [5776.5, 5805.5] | 0.2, 17.3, 17.6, 17.9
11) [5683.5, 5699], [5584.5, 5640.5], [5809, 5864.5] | -1.4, 17.1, 18.8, 17.6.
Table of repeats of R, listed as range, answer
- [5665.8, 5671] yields 16.3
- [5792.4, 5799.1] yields 18.1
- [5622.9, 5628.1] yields 15.6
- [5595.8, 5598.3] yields 16.1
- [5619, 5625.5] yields 15.2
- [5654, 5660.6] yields 17.5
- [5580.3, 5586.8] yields 17.8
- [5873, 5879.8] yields 17.7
